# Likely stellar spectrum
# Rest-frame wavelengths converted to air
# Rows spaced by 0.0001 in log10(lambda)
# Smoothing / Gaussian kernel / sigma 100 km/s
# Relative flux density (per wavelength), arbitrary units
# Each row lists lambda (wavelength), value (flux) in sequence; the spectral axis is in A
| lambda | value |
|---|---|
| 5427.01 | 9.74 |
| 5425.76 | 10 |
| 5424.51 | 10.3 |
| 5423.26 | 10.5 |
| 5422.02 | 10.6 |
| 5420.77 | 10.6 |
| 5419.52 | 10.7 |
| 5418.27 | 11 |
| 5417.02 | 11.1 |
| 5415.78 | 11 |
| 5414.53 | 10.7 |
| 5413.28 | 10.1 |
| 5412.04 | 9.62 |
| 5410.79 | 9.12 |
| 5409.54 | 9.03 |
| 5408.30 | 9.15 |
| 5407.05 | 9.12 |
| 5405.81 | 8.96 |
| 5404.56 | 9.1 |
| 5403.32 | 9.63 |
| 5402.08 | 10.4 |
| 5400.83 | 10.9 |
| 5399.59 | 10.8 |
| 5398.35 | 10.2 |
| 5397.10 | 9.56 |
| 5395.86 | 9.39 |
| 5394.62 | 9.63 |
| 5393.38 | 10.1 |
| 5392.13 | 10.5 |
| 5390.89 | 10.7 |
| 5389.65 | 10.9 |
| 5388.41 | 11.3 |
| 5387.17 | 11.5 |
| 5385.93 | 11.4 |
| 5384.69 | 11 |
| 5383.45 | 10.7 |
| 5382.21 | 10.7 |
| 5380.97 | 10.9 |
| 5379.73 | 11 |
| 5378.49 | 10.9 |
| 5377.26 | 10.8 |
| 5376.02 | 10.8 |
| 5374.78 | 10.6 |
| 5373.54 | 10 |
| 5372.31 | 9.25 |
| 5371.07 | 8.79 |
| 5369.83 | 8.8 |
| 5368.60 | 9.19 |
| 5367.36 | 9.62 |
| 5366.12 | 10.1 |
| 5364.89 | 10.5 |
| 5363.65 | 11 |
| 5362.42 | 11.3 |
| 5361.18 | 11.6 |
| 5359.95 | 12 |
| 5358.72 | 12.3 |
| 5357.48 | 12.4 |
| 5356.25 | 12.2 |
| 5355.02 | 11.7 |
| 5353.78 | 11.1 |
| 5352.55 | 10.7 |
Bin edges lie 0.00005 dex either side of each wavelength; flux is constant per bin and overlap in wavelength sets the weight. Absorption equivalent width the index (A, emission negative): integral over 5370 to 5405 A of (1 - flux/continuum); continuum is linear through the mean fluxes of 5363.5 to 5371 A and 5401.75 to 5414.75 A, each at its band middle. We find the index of -2.9 A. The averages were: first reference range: 9.71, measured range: 10.4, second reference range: 9.49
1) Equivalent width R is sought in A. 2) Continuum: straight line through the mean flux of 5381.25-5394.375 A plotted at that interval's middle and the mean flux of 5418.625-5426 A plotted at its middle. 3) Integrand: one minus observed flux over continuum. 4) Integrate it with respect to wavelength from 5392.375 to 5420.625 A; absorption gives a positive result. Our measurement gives 1.8 A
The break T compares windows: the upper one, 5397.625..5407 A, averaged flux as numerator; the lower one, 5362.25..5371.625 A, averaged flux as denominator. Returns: 1.01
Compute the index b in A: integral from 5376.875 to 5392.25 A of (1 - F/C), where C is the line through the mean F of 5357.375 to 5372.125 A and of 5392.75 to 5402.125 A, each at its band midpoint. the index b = -1.0 A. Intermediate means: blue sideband 10.5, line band 11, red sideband 10.1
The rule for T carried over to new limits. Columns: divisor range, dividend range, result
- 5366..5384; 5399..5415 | 0.96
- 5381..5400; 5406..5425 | 0.96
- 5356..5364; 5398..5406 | 0.85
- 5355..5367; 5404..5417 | 0.84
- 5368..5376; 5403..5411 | 0.96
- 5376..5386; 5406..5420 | 0.92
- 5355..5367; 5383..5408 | 0.90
